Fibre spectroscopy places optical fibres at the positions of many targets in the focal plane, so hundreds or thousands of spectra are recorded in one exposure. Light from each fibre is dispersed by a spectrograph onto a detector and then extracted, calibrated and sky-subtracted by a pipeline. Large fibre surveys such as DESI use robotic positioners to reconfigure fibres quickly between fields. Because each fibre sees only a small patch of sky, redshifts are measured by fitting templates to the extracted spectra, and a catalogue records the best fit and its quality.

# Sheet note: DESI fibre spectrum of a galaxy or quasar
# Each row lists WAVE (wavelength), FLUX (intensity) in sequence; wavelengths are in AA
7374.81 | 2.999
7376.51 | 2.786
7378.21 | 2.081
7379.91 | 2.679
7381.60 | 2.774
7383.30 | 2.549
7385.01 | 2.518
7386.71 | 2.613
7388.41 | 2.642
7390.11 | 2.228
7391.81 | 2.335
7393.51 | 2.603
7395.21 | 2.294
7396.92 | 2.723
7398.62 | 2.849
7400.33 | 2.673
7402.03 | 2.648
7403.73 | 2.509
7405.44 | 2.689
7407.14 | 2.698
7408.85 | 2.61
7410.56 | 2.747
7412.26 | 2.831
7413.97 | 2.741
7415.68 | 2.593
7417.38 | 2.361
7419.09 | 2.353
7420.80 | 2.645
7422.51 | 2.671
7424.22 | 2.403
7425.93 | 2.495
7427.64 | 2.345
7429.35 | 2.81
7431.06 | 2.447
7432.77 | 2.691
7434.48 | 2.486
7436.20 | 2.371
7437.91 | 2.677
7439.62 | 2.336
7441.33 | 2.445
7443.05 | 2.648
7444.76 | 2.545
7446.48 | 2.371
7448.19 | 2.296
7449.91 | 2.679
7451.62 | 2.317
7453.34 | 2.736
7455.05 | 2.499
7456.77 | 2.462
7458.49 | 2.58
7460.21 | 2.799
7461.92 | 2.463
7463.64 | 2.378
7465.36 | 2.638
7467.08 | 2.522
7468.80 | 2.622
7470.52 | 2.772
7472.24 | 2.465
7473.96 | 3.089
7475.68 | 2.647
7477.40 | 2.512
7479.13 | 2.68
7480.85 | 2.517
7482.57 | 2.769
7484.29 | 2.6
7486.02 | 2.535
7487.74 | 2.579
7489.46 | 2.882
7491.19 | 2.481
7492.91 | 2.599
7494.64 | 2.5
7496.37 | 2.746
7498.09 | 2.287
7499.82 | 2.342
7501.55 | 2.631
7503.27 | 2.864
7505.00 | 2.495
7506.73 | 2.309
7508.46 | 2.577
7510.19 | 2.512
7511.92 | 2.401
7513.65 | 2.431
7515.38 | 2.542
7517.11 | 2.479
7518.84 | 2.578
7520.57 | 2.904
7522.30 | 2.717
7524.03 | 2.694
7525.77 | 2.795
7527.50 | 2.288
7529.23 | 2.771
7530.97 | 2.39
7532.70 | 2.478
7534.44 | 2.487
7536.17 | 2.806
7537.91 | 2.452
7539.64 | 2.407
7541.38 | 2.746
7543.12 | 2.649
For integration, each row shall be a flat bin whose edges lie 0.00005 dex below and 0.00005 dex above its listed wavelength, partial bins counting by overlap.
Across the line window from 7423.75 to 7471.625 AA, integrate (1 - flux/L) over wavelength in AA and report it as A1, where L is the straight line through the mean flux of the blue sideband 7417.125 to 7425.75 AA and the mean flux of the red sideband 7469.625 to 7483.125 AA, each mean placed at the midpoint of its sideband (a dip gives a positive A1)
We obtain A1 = 0.96 AA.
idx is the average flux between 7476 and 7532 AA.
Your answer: 2.58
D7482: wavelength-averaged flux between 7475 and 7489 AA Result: 2.61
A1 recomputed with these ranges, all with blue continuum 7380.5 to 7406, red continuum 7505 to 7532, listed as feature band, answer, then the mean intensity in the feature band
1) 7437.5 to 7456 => 0.5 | 2.5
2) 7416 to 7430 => 0.3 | 2.51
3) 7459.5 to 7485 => -0.7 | 2.63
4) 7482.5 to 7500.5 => -0.1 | 2.57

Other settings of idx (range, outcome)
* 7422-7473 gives 2.53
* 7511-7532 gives 2.58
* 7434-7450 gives 2.47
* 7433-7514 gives 2.56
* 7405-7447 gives 2.56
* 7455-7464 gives 2.54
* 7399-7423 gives 2.63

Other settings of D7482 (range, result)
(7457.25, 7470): 2.57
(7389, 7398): 2.45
